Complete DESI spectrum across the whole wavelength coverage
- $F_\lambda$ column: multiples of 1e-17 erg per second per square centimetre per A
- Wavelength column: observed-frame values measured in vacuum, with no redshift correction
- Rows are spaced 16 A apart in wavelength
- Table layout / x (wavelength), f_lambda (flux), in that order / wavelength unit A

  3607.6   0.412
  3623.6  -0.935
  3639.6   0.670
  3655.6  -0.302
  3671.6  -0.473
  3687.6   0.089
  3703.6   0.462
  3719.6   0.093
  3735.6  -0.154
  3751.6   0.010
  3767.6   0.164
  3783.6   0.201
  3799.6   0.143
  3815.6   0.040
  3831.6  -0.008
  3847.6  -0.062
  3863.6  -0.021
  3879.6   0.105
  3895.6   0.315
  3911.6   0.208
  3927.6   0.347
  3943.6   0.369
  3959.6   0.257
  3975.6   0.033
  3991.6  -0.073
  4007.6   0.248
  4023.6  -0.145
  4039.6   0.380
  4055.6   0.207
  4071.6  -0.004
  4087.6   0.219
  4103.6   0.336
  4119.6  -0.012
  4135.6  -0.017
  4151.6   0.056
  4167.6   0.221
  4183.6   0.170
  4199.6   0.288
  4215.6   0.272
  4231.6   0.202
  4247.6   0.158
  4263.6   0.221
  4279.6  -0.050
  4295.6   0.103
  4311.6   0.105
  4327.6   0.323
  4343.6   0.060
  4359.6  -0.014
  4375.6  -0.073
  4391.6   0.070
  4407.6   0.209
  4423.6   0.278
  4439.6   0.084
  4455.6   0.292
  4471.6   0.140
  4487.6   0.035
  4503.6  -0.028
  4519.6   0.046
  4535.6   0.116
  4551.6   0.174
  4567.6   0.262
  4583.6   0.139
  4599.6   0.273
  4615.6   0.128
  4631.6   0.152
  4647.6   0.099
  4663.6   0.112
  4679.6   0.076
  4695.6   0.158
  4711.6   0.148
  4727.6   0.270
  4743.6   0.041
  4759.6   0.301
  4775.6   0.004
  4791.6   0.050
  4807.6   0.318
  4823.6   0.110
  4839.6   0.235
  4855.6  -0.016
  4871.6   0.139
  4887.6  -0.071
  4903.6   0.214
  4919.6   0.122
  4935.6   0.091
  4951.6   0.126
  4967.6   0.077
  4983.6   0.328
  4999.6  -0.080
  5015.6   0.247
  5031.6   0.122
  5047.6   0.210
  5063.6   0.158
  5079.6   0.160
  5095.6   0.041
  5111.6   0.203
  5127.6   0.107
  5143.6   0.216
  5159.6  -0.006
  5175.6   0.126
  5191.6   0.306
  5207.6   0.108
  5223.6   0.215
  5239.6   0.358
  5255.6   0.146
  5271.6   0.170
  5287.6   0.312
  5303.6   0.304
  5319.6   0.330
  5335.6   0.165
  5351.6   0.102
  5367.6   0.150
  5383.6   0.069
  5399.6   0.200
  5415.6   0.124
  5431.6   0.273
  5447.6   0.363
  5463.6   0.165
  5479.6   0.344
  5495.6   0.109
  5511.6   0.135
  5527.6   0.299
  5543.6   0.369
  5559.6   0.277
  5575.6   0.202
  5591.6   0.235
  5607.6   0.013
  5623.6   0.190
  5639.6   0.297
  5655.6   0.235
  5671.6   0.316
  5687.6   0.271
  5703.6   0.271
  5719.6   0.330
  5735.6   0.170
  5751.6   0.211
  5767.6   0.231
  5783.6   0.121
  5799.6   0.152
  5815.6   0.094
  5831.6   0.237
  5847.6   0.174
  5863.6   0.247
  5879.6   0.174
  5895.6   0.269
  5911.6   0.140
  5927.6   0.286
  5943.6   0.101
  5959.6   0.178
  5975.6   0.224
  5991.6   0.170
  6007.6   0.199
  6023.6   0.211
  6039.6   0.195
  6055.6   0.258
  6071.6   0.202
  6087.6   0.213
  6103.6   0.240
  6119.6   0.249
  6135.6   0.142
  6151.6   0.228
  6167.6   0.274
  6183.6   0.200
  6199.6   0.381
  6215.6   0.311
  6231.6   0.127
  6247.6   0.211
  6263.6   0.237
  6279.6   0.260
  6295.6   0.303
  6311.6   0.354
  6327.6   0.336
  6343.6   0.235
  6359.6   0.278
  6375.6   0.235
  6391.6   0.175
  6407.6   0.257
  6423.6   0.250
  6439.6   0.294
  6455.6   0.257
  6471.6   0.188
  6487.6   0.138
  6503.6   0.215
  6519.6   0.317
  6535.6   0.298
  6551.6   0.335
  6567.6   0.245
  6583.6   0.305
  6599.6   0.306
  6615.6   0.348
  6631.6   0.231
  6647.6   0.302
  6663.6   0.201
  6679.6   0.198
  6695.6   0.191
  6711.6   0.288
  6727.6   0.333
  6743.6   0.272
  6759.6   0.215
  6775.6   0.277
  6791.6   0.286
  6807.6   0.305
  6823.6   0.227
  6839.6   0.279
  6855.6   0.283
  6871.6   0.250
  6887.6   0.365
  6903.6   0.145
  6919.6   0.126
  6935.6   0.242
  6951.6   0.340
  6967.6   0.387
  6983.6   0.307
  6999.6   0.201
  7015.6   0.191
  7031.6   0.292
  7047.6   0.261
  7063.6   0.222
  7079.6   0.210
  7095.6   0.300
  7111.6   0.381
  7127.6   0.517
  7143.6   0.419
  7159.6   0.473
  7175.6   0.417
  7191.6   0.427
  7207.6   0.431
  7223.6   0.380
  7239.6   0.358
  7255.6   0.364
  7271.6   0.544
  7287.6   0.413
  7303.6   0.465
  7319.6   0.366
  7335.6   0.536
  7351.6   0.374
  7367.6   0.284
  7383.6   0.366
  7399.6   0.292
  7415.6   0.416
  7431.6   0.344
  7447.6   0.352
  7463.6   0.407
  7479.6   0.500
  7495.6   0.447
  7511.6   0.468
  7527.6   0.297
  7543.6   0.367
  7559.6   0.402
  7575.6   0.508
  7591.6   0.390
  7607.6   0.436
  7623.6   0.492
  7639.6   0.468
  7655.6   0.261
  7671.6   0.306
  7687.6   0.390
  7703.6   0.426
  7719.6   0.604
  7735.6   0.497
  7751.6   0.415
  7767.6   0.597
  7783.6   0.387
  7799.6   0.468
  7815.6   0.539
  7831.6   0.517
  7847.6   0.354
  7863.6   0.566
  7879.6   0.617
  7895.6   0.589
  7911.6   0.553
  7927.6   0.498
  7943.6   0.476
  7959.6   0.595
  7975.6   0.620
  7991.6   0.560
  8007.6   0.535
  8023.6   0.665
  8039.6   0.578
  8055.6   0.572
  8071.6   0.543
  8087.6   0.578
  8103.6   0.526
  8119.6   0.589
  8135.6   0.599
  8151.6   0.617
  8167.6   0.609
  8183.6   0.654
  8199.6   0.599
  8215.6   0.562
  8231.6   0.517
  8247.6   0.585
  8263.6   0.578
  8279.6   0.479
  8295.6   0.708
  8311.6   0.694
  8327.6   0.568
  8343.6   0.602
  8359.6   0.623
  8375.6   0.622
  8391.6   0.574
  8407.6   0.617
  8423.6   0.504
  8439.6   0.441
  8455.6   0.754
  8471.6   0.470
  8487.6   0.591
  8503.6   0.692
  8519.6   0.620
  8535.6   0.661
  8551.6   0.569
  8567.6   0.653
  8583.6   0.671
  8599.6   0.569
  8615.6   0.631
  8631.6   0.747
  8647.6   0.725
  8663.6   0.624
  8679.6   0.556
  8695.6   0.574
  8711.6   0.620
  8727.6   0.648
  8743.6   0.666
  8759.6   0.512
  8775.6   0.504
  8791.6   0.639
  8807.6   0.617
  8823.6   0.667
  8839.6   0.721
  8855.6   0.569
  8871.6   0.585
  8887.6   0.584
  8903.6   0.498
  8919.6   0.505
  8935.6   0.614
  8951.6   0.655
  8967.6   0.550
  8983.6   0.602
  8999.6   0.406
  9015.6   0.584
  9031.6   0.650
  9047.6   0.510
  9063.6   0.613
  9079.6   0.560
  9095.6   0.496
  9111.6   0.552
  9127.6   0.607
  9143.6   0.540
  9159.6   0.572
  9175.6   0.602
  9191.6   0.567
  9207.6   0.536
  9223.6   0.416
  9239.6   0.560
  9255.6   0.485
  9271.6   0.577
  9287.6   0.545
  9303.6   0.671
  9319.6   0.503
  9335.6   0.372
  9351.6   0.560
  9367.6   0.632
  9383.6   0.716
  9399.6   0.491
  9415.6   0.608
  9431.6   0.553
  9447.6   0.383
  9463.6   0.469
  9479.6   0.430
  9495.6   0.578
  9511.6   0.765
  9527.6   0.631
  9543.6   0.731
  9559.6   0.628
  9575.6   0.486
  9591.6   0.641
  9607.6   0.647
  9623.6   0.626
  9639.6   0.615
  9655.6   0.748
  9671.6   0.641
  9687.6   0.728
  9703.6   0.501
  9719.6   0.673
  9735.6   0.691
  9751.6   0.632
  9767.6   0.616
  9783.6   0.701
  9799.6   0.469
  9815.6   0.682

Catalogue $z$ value 0.782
